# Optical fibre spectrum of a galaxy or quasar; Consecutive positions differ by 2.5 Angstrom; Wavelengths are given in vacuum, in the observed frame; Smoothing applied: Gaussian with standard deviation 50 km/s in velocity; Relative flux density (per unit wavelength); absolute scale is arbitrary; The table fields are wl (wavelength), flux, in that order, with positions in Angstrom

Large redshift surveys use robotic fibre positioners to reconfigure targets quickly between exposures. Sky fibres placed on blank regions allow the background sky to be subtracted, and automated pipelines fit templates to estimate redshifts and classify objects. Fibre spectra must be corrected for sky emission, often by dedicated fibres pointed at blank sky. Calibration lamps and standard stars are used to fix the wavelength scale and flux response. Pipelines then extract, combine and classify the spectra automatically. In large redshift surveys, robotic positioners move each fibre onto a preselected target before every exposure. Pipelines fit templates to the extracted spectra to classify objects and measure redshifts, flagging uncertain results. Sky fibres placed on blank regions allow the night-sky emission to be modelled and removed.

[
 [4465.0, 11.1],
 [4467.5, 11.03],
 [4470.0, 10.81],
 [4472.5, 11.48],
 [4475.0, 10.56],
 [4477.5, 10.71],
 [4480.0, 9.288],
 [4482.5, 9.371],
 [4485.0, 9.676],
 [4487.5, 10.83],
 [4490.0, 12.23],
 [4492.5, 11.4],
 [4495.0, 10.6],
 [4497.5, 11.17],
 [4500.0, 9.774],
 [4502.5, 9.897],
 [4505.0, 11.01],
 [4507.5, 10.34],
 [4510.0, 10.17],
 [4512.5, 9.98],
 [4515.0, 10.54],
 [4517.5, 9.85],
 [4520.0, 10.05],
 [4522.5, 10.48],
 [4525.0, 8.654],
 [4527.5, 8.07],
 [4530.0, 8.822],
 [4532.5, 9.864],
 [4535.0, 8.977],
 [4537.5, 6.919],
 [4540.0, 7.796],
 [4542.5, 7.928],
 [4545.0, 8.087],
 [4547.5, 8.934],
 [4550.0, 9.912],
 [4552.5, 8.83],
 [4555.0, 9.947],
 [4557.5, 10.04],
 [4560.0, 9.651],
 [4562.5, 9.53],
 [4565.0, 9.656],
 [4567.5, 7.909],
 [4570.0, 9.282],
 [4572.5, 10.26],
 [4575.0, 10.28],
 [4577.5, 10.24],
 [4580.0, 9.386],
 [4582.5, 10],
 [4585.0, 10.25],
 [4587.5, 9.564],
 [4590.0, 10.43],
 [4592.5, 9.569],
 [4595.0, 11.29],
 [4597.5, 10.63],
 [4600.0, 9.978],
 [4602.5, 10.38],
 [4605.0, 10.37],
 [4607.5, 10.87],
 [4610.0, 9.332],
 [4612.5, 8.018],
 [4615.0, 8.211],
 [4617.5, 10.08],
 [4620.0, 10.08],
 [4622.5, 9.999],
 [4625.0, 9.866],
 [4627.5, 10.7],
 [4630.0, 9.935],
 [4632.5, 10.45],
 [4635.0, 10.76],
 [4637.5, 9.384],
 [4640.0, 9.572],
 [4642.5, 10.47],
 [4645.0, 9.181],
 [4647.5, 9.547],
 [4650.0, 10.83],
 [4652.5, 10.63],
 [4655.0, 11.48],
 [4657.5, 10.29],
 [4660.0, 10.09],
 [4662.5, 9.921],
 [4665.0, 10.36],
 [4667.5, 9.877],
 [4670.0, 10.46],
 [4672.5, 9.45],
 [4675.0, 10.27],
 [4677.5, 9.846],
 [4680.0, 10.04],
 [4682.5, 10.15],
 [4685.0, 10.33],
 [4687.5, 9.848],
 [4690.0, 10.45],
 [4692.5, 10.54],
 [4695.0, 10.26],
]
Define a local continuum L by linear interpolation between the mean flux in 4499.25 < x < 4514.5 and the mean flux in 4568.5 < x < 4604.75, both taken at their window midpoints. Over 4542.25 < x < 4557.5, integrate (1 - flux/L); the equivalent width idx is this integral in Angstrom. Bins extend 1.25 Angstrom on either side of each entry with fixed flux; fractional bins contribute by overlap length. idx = 1.59 Angstrom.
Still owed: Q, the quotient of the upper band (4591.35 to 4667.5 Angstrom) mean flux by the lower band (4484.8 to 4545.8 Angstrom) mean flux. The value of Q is 1.03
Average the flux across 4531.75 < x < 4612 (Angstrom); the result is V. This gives 9.55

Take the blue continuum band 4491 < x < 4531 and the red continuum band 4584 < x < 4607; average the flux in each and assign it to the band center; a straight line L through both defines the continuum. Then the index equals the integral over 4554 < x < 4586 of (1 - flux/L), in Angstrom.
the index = 1.59 Angstrom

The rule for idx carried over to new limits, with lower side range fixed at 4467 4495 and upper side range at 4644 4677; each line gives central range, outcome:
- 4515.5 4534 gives 1.9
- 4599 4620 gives 1.3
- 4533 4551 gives 3.6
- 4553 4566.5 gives 1.0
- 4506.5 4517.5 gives 0.4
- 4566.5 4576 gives 0.9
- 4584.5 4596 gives 0.2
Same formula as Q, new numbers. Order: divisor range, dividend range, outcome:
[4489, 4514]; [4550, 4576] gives 0.90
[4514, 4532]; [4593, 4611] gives 1.09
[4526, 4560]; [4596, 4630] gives 1.12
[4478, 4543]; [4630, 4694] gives 1.04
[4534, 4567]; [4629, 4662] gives 1.14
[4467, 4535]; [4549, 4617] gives 0.96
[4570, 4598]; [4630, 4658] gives 1.01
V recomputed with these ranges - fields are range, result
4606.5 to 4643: 9.83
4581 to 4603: 10.2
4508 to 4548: 9.1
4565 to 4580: 9.58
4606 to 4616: 9.16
